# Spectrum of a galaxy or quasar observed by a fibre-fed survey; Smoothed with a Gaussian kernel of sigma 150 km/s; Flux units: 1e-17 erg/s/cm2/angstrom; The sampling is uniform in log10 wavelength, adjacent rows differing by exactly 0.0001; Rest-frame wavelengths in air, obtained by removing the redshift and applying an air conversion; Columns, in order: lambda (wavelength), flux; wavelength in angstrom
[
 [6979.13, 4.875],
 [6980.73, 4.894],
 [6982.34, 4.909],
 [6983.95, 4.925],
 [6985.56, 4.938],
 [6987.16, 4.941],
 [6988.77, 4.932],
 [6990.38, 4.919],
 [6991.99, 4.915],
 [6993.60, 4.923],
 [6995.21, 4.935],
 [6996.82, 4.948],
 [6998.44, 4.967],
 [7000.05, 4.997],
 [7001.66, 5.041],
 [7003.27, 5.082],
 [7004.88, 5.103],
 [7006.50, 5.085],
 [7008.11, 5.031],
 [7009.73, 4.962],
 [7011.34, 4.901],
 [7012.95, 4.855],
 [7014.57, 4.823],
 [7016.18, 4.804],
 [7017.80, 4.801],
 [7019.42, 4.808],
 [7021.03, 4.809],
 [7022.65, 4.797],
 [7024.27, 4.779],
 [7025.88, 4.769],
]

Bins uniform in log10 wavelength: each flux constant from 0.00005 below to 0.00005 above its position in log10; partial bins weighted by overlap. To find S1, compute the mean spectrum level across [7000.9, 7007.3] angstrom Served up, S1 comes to 5.08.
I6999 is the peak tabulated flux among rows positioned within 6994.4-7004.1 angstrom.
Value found 5.082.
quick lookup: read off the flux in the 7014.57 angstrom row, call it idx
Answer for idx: 4.823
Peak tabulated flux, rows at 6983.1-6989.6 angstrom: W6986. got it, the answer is 4.941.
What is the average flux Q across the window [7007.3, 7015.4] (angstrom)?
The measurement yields 4.92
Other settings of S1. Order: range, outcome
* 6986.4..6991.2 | 4.93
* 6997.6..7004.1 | 5.02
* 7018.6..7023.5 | 4.8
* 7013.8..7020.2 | 4.81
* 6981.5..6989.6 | 4.93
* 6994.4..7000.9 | 4.96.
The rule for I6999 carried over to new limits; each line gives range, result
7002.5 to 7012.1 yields 5.103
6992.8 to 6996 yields 4.935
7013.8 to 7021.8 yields 4.823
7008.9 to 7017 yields 4.962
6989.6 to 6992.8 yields 4.919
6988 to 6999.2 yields 4.967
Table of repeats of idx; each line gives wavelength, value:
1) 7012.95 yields 4.855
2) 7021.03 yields 4.809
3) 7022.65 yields 4.797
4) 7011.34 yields 4.901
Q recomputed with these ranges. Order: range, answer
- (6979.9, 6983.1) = 4.91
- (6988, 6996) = 4.92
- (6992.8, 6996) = 4.93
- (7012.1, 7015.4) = 4.85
